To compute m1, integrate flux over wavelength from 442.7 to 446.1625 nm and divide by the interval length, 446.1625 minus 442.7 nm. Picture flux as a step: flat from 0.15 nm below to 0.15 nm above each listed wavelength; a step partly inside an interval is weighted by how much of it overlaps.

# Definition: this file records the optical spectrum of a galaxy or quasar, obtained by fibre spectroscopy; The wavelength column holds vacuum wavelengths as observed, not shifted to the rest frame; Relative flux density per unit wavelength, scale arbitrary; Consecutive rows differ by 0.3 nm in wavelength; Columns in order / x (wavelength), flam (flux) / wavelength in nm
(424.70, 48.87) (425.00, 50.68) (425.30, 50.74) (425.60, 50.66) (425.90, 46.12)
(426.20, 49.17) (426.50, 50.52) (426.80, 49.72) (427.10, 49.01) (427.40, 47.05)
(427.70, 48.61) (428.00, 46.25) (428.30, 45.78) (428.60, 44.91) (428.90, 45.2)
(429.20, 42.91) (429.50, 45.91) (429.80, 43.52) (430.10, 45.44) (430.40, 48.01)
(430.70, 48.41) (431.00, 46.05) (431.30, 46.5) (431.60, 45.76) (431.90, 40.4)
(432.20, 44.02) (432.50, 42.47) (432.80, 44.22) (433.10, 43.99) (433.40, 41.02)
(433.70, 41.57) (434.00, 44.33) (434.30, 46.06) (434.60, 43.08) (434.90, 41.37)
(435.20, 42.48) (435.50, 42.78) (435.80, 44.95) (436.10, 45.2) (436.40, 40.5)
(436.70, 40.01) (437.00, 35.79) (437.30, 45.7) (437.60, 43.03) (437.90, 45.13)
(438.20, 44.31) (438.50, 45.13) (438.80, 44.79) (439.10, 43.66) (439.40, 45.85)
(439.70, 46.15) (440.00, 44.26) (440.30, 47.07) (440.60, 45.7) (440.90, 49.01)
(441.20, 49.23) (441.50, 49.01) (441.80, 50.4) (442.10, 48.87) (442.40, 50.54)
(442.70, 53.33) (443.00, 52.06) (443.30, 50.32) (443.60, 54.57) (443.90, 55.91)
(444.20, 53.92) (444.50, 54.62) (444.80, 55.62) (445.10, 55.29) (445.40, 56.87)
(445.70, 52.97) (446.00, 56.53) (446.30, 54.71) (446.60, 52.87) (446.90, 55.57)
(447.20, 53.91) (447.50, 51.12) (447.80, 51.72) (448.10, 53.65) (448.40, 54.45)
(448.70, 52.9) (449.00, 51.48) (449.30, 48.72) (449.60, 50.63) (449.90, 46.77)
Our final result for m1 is 54.4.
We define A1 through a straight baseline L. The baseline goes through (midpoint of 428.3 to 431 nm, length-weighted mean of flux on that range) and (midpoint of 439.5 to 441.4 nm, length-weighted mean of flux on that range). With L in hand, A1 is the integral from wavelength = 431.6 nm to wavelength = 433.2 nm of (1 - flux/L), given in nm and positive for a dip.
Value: 0.09 nm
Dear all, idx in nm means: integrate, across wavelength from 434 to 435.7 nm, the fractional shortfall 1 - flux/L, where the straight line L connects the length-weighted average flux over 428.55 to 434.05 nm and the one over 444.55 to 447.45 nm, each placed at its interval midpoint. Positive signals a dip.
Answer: 0.131 nm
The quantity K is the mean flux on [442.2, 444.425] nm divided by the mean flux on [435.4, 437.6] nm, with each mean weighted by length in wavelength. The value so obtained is 1.25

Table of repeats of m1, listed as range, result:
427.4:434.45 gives 44.9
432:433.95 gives 42.9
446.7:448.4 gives 53.3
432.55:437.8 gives 42.7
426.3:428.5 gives 48.1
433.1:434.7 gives 43.3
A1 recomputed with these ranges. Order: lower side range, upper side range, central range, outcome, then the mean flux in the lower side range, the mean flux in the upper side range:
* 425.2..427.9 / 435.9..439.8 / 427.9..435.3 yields 0.34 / 49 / 43.5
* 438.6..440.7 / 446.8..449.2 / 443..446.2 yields -0.30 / 45.3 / 53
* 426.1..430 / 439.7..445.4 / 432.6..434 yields 0.16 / 46.8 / 51.1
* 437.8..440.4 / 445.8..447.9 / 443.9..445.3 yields -0.10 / 45.1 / 53.8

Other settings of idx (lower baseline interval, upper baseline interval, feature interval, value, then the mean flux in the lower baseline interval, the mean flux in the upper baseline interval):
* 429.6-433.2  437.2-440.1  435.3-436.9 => 0.08 nm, 44.9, 44.8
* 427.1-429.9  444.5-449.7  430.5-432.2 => 0.06 nm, 45.8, 53.5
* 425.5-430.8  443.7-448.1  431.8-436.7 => 0.65 nm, 47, 54.4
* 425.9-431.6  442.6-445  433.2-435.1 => 0.25 nm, 46.8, 53.8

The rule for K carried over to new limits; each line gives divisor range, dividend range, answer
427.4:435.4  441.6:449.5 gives 1.19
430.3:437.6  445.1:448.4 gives 1.24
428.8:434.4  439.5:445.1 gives 1.14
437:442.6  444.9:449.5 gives 1.16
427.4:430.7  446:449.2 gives 1.16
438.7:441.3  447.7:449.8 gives 1.12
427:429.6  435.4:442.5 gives 0.98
